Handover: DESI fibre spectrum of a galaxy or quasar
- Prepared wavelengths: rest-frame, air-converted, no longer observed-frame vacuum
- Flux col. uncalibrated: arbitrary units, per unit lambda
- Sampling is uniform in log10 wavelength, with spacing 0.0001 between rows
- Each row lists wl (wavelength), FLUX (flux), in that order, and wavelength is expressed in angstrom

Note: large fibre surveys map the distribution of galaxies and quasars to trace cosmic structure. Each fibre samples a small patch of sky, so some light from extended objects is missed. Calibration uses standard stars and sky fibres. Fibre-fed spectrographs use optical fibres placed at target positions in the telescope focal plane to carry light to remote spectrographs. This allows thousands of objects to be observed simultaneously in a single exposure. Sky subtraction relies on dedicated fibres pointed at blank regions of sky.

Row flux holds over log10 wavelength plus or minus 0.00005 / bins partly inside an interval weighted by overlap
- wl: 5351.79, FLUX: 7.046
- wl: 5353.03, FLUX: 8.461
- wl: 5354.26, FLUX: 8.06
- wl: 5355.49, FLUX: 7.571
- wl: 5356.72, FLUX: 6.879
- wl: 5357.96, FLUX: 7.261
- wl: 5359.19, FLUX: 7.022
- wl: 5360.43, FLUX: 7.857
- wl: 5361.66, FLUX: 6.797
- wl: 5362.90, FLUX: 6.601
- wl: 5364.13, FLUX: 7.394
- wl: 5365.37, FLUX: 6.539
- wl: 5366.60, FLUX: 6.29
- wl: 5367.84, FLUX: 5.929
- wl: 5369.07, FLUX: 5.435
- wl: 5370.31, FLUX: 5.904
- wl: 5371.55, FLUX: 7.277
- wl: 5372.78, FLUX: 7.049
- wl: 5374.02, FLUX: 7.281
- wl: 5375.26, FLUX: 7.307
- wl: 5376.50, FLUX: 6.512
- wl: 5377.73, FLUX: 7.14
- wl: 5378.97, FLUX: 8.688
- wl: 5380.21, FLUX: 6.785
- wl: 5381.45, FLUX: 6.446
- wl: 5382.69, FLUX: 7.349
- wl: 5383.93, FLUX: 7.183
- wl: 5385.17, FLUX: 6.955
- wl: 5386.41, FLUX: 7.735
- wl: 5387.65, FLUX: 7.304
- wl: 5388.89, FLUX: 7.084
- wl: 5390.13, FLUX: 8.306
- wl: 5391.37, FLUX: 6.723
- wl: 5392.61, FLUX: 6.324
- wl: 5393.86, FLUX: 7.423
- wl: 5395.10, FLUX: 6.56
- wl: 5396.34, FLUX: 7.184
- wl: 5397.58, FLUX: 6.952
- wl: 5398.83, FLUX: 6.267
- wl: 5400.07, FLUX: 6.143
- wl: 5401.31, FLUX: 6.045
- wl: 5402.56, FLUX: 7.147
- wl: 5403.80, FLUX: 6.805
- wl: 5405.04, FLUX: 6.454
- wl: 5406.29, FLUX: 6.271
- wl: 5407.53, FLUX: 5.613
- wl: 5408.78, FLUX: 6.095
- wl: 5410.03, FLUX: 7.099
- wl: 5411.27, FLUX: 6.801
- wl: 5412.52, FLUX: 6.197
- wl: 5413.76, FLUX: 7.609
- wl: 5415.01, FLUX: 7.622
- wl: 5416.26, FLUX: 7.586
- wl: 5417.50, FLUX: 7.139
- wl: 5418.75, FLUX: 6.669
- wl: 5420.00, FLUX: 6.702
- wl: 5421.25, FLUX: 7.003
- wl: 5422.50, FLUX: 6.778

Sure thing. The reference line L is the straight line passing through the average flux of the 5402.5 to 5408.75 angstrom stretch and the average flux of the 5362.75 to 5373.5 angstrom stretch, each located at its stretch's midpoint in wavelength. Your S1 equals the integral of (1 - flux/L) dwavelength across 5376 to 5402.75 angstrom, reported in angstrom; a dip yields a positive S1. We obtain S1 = -2.5 angstrom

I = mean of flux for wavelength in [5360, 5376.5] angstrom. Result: 6.72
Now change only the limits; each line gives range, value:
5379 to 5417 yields 6.9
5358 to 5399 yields 6.97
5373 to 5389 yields 7.21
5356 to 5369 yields 6.8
